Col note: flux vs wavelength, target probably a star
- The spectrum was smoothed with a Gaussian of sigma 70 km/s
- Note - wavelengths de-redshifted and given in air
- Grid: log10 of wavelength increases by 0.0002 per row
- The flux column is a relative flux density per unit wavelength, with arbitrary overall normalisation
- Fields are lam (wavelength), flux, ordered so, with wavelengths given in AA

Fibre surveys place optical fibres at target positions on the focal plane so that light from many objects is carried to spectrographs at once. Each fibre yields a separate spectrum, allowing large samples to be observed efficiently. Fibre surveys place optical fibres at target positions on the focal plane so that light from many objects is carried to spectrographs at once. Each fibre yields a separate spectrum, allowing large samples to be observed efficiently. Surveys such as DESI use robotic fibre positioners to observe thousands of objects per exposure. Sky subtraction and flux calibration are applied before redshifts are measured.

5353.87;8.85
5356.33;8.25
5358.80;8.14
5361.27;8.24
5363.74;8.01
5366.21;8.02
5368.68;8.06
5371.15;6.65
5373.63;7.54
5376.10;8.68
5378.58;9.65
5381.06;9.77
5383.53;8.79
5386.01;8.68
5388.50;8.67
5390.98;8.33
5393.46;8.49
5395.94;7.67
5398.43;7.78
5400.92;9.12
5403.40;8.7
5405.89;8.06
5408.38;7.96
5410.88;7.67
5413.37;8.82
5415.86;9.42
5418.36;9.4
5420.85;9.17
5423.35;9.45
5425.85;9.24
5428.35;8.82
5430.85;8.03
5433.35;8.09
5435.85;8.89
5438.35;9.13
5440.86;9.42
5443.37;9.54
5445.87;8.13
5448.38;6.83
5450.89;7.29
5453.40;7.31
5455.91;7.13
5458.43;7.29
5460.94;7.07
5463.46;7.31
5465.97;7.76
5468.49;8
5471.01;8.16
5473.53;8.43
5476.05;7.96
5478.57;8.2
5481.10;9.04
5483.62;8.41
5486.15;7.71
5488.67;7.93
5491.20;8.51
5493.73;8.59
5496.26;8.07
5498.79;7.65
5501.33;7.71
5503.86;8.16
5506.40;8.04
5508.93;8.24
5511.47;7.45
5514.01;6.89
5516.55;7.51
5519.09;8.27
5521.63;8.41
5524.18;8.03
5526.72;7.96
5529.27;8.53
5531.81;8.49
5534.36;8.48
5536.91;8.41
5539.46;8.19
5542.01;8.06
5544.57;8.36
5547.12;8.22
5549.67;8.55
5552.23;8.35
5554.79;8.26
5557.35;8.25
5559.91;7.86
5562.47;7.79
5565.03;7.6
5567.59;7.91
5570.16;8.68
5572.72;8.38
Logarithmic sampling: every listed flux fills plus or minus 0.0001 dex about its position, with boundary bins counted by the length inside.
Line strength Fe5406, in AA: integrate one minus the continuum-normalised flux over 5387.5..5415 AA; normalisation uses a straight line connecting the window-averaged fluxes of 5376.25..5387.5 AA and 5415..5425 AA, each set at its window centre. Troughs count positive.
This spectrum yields 2.80 AA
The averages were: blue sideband 9.15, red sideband 9.35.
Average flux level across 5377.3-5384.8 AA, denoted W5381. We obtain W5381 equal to 9.4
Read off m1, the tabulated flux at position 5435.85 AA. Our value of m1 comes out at 8.89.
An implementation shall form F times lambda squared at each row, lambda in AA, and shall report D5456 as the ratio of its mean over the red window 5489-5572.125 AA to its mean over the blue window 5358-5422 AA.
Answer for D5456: 1.0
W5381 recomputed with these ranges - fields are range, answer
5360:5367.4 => 8.09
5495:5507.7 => 7.93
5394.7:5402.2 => 8.2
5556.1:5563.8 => 7.97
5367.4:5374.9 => 7.43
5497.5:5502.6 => 7.68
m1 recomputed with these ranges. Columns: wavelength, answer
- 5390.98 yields 8.33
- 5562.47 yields 7.79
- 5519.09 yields 8.27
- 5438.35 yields 9.13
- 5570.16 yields 8.68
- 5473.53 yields 8.43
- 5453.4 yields 7.31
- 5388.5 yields 8.67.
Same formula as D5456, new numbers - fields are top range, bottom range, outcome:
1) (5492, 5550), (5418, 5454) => 0.97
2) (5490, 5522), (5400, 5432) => 0.94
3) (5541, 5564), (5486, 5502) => 1.04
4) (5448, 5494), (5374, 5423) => 0.93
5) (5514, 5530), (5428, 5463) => 1.03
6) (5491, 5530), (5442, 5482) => 1.04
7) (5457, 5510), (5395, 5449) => 0.95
